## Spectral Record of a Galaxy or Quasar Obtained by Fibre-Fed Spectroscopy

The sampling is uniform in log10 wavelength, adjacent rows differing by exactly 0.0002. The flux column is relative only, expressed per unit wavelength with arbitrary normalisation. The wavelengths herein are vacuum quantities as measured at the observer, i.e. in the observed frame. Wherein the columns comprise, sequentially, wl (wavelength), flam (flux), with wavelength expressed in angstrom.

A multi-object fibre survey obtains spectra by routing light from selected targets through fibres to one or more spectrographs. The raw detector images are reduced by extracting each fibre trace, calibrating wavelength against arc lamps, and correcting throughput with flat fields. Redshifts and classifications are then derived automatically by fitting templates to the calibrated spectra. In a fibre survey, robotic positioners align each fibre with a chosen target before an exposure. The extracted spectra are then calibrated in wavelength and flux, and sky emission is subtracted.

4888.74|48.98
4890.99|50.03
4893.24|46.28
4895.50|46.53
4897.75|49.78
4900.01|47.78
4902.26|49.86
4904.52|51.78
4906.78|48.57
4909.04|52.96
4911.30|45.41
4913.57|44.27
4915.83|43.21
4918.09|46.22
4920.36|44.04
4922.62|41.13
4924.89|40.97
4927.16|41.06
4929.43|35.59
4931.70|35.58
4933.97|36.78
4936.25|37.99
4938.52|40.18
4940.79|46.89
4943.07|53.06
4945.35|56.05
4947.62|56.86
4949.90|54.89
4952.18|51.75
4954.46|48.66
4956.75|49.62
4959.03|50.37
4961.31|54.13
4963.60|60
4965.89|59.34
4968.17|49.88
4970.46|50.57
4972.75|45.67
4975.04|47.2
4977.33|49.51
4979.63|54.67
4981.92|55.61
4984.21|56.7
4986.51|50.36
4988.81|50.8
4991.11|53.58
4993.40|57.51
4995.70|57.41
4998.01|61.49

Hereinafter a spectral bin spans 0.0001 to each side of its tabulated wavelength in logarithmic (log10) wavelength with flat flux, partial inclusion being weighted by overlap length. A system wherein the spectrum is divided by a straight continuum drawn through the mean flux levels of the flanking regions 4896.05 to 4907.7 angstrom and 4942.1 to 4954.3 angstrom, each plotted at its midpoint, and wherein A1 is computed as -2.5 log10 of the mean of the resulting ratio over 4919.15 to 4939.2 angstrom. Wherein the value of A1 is 0.31 mag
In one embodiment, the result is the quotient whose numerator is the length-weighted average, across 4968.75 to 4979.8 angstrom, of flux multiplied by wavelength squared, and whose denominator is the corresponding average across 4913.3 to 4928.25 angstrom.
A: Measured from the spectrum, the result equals 1.17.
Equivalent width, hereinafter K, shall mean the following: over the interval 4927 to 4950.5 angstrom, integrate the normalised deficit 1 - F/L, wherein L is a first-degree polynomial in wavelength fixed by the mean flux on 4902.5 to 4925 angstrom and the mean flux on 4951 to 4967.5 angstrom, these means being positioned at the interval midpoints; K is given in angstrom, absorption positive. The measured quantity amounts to 2.50 angstrom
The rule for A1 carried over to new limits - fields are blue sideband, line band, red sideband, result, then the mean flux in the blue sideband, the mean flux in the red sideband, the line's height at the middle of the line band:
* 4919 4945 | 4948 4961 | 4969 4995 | -0.12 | 41.7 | 52.1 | 46.4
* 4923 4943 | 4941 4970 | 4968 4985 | -0.17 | 40.2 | 51.2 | 45.9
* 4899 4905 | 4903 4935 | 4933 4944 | 0.08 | 49.7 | 42.9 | 46.5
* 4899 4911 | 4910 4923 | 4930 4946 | 0.08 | 49.9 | 43.1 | 47.5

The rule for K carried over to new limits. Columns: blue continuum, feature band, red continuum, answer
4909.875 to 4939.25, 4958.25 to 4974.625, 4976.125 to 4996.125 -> -0.97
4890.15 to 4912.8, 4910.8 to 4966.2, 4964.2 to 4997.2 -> 4.38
